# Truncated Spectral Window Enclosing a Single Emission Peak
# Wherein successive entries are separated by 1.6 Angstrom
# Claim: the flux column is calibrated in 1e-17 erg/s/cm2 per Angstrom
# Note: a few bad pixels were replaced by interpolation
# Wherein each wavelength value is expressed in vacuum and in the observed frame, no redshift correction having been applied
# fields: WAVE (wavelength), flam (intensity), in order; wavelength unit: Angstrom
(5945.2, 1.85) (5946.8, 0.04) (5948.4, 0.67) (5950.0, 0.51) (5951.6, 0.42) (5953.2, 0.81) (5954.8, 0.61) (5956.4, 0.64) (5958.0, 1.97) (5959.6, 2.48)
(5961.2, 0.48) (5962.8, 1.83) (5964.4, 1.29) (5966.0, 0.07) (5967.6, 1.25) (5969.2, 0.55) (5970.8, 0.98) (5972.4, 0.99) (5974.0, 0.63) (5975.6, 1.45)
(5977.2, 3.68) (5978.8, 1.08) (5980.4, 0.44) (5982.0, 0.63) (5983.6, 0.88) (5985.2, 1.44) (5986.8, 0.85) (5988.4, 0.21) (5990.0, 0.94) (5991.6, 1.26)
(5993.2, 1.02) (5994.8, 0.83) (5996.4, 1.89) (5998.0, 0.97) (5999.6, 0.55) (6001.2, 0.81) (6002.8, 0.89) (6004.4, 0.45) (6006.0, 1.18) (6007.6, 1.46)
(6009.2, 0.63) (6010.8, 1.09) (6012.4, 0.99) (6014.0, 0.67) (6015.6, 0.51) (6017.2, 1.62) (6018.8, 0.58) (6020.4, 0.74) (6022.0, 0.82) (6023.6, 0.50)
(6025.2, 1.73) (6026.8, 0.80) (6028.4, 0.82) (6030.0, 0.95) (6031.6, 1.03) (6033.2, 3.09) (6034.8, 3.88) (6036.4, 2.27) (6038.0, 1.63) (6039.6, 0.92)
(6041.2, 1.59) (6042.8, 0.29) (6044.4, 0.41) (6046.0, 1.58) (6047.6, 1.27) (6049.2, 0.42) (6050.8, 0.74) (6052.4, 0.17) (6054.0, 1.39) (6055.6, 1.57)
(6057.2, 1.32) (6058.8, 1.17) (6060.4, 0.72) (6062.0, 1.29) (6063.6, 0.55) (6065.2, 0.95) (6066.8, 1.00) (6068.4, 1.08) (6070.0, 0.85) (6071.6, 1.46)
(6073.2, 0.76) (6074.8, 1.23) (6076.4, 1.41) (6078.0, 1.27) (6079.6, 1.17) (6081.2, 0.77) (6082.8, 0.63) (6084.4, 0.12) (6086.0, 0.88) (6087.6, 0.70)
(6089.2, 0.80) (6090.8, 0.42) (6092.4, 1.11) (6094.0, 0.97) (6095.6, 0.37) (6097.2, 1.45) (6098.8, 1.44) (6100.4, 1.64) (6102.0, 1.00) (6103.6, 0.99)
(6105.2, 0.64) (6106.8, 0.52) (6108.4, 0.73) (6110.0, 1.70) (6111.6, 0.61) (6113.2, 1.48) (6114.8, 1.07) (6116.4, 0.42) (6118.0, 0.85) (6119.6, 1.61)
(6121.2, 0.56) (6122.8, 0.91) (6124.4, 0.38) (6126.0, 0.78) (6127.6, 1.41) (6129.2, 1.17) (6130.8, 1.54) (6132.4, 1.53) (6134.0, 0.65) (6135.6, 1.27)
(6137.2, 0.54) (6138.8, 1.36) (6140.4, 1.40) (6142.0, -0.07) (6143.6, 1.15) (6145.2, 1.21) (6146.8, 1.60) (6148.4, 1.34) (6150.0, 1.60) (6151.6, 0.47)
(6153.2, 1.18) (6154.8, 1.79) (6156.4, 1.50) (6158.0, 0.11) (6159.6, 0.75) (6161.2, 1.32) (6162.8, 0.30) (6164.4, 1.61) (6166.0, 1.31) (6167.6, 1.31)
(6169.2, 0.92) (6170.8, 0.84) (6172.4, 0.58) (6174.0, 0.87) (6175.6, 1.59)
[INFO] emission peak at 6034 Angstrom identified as [O III]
